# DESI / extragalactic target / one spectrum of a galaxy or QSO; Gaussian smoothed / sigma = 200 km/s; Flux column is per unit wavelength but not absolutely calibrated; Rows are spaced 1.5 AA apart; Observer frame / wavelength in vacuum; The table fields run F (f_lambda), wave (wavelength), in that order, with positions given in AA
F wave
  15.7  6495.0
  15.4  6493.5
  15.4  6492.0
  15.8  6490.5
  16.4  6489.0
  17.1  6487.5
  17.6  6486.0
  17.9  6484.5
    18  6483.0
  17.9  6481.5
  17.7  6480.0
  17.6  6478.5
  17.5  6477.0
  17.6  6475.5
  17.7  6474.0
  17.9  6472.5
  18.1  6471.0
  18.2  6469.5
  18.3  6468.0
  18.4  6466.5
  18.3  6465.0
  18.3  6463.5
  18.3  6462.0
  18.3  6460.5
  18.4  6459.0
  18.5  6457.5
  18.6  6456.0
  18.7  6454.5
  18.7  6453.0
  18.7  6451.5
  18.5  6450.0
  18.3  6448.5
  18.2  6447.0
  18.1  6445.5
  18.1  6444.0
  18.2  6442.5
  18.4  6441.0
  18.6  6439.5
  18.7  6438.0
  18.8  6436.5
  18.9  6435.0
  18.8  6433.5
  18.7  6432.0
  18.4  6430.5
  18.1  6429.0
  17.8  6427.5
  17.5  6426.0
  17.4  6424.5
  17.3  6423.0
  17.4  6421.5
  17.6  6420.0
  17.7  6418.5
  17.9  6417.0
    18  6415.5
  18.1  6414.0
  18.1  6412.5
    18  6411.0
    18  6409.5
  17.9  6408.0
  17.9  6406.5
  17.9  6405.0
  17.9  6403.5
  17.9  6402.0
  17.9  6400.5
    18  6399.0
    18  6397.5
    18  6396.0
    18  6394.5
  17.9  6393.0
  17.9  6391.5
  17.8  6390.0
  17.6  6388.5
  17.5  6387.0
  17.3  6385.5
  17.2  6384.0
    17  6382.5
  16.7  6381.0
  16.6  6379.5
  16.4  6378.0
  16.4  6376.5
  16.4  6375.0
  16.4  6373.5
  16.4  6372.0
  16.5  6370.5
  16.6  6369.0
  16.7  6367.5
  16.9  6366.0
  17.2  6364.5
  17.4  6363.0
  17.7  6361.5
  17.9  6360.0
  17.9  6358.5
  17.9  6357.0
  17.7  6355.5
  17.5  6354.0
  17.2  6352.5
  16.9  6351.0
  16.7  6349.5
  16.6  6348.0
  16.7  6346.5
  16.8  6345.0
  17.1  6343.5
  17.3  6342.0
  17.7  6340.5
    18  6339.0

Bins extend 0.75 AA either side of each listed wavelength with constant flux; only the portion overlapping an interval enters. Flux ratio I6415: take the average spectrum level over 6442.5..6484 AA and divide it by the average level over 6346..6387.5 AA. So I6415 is 1.1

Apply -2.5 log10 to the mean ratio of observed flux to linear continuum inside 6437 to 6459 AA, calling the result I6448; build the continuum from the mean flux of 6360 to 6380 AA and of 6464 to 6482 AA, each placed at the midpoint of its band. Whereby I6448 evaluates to -0.05 mag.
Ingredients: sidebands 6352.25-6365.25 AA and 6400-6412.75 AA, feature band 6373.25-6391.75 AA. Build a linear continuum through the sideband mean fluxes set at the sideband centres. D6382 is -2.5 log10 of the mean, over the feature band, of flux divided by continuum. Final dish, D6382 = 0.048 mag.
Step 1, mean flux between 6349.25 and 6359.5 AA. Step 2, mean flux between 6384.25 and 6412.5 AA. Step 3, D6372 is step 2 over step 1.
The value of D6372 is 1.0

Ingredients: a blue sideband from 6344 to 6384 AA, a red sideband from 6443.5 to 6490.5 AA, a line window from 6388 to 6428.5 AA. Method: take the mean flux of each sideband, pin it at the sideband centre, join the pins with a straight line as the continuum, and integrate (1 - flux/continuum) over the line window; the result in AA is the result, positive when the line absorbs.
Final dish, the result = -1.0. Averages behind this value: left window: 17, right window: 18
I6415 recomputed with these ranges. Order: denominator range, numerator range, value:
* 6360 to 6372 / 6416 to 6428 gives 1.03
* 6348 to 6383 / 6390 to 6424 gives 1.05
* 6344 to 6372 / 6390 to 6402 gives 1.05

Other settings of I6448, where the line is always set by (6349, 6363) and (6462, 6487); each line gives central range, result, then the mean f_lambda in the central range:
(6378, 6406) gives 0.003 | 17.6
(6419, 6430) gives 0.009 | 17.6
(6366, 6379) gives 0.067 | 16.5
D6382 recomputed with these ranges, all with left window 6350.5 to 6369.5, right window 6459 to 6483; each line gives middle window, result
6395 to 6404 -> -0.022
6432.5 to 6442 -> -0.052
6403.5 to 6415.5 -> -0.020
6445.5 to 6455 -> -0.035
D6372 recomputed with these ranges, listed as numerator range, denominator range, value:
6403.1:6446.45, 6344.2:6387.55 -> 1.06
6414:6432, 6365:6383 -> 1.07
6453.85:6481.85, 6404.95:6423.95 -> 1.02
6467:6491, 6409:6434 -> 0.98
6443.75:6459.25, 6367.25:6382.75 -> 1.12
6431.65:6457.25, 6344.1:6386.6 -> 1.09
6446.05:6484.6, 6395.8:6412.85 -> 1.01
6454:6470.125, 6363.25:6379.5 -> 1.11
